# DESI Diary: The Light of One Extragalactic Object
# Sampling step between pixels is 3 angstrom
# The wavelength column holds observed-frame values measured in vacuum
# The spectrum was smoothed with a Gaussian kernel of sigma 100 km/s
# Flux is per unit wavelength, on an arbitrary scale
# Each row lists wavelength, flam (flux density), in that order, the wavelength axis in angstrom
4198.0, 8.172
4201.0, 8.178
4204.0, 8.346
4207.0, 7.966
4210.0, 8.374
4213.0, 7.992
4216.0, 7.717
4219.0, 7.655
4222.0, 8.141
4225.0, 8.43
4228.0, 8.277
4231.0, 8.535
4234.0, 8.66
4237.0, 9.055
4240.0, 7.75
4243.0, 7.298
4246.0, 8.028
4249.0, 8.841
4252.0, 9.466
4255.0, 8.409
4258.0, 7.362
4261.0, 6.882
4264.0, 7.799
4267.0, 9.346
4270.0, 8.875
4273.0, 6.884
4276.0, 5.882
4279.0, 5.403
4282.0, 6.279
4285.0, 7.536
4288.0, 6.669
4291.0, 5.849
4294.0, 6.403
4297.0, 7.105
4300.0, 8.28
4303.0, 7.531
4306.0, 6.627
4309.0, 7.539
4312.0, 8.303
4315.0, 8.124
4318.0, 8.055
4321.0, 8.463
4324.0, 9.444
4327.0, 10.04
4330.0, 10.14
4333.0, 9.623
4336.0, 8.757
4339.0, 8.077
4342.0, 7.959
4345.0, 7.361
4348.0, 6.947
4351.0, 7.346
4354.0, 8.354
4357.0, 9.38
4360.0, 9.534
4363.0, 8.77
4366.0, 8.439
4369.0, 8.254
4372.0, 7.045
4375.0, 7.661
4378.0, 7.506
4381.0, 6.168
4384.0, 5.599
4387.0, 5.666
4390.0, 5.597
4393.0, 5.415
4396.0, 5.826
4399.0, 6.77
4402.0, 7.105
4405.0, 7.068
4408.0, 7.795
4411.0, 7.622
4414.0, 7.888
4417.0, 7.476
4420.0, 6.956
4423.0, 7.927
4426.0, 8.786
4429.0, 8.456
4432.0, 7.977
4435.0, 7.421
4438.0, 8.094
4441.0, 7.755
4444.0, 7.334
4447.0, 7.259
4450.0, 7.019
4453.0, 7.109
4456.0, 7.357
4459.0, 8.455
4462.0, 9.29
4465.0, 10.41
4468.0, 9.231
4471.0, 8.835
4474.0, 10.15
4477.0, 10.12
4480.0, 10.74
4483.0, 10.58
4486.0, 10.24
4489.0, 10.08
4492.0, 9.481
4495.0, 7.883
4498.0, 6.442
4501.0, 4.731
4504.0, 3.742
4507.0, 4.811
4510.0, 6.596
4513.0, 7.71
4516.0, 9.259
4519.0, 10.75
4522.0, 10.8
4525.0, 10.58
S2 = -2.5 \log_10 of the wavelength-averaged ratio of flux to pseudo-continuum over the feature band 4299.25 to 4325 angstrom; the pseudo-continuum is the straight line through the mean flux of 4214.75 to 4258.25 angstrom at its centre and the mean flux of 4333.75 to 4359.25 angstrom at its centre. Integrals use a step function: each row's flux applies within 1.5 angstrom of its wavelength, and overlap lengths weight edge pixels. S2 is 0.02 mag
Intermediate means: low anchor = 8.27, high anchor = 8.11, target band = 8.01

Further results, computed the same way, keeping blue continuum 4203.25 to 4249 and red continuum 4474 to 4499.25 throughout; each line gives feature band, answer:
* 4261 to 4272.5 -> 0.012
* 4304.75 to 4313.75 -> 0.144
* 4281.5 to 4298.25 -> 0.265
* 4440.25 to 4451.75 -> 0.262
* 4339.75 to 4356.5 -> 0.142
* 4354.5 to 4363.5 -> -0.039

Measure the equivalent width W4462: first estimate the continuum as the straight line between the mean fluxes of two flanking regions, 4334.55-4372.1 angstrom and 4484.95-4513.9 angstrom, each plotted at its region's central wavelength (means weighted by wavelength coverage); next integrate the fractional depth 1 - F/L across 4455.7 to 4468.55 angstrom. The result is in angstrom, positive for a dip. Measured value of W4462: -2.9 angstrom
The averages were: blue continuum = 8.21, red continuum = 7.11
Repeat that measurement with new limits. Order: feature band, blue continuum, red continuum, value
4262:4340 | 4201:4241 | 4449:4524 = 4.8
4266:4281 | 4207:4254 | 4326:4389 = 1.8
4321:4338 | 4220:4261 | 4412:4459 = -3.1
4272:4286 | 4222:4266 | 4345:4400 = 2.8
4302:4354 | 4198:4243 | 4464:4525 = 0.7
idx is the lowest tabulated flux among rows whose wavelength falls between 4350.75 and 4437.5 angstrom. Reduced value 5.415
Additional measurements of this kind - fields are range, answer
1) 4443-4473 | 7.019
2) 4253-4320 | 5.403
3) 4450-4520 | 3.742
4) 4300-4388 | 5.599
